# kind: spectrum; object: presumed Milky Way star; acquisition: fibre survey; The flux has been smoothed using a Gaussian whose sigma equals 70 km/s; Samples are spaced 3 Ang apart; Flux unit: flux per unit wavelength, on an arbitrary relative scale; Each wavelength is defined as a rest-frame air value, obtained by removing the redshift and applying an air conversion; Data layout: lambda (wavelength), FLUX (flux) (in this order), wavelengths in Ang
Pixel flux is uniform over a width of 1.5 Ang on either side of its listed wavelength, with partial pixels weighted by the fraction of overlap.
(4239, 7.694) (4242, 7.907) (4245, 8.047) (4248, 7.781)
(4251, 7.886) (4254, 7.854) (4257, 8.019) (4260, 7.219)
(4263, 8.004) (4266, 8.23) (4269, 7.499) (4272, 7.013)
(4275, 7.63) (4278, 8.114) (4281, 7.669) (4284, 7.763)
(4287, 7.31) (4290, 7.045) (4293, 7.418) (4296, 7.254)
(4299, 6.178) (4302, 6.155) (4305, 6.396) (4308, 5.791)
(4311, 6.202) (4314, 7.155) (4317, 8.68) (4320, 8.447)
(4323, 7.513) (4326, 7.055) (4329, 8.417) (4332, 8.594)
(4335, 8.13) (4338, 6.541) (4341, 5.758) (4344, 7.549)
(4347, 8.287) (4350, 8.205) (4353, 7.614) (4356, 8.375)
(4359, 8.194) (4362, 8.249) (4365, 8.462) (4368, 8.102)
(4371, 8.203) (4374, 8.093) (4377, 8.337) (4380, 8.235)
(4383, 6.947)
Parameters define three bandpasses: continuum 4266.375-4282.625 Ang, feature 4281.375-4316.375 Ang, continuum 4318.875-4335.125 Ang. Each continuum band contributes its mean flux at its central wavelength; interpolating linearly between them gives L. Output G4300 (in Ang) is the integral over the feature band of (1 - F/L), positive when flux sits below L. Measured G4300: 4.2 Ang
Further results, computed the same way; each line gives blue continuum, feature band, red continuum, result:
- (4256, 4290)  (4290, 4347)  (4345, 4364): 5.2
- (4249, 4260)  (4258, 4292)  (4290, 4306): -1.4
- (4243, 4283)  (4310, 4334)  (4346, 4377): 0.7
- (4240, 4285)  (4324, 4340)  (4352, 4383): 0.7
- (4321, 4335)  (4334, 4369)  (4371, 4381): 1.3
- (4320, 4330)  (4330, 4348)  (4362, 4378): 0.9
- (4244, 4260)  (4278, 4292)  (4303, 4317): -0.7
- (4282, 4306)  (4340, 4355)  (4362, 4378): 0.6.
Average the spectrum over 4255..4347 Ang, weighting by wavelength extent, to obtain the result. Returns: 7.38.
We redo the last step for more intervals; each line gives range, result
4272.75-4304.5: 7.22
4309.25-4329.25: 7.57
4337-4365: 7.7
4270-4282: 7.6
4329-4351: 7.62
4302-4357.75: 7.45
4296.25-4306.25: 6.37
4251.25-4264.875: 7.8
